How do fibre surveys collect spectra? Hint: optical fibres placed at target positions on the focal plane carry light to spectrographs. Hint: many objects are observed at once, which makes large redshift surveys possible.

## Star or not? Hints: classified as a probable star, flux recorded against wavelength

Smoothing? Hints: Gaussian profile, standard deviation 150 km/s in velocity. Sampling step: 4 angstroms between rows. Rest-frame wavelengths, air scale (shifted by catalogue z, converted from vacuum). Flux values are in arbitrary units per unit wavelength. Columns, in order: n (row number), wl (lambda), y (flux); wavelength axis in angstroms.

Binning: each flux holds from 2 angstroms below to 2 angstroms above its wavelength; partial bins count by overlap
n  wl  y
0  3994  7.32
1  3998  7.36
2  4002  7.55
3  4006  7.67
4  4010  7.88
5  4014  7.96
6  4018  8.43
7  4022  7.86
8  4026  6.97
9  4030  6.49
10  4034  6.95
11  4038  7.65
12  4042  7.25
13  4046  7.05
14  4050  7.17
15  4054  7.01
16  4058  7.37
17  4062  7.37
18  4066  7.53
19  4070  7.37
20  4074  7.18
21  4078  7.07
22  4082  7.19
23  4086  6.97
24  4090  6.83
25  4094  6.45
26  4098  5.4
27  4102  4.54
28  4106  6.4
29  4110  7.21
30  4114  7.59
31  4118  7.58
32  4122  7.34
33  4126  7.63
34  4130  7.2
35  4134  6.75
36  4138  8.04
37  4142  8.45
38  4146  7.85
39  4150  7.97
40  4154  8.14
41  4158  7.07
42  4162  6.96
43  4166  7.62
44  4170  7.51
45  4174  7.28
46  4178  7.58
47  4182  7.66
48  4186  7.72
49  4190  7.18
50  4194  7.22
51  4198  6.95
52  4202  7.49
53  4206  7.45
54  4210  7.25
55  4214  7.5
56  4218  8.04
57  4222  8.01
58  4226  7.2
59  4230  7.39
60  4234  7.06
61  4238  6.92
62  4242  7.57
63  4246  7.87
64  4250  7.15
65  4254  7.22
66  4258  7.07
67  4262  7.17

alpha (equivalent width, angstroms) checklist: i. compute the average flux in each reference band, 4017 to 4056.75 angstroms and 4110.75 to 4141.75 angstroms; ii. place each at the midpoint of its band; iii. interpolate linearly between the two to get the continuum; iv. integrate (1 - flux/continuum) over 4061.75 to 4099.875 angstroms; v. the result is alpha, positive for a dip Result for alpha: 2.3 angstroms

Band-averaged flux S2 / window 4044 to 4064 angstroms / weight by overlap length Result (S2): 7.19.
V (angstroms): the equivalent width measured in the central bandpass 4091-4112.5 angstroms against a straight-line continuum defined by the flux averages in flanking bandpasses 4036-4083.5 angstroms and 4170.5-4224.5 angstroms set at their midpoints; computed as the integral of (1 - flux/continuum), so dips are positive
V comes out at 3.7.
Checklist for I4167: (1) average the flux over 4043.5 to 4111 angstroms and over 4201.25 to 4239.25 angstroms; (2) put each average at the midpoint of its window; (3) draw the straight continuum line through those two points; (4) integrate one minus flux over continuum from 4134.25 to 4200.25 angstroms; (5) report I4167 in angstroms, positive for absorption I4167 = -3.1 angstroms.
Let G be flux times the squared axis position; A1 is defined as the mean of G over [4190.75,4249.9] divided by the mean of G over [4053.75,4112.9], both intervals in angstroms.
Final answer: 1.16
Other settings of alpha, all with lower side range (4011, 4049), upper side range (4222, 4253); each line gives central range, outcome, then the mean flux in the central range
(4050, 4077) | 0.4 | 7.29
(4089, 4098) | 1.3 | 6.34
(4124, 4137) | 0.2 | 7.26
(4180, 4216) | -0.1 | 7.38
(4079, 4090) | 0.5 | 7.03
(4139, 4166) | -1.3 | 7.74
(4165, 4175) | -0.1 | 7.47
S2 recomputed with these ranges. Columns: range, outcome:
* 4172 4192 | 7.48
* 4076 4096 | 6.9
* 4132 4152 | 7.81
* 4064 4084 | 7.27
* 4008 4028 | 7.82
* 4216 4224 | 8.02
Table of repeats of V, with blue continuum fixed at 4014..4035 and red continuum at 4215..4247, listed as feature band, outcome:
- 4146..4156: -0.7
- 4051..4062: 0.3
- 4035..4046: 0.1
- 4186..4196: 0.2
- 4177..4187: -0.2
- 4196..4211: 0.4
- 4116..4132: 0.0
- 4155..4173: 0.3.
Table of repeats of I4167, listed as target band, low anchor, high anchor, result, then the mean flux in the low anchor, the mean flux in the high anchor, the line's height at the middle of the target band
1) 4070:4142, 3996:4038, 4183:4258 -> 4.9 angstroms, 7.52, 7.39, 7.46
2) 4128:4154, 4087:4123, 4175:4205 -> -3.0 angstroms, 6.58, 7.4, 6.93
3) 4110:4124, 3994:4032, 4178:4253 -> 0.1 angstroms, 7.56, 7.43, 7.49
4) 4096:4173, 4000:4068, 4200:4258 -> 2.1 angstroms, 7.42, 7.42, 7.42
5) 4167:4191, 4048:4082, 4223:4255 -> -0.7 angstroms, 7.25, 7.32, 7.3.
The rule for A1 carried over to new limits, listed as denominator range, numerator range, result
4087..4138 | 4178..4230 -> 1.15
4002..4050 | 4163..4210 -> 1.07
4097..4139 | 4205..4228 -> 1.15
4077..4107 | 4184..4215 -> 1.22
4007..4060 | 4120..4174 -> 1.08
